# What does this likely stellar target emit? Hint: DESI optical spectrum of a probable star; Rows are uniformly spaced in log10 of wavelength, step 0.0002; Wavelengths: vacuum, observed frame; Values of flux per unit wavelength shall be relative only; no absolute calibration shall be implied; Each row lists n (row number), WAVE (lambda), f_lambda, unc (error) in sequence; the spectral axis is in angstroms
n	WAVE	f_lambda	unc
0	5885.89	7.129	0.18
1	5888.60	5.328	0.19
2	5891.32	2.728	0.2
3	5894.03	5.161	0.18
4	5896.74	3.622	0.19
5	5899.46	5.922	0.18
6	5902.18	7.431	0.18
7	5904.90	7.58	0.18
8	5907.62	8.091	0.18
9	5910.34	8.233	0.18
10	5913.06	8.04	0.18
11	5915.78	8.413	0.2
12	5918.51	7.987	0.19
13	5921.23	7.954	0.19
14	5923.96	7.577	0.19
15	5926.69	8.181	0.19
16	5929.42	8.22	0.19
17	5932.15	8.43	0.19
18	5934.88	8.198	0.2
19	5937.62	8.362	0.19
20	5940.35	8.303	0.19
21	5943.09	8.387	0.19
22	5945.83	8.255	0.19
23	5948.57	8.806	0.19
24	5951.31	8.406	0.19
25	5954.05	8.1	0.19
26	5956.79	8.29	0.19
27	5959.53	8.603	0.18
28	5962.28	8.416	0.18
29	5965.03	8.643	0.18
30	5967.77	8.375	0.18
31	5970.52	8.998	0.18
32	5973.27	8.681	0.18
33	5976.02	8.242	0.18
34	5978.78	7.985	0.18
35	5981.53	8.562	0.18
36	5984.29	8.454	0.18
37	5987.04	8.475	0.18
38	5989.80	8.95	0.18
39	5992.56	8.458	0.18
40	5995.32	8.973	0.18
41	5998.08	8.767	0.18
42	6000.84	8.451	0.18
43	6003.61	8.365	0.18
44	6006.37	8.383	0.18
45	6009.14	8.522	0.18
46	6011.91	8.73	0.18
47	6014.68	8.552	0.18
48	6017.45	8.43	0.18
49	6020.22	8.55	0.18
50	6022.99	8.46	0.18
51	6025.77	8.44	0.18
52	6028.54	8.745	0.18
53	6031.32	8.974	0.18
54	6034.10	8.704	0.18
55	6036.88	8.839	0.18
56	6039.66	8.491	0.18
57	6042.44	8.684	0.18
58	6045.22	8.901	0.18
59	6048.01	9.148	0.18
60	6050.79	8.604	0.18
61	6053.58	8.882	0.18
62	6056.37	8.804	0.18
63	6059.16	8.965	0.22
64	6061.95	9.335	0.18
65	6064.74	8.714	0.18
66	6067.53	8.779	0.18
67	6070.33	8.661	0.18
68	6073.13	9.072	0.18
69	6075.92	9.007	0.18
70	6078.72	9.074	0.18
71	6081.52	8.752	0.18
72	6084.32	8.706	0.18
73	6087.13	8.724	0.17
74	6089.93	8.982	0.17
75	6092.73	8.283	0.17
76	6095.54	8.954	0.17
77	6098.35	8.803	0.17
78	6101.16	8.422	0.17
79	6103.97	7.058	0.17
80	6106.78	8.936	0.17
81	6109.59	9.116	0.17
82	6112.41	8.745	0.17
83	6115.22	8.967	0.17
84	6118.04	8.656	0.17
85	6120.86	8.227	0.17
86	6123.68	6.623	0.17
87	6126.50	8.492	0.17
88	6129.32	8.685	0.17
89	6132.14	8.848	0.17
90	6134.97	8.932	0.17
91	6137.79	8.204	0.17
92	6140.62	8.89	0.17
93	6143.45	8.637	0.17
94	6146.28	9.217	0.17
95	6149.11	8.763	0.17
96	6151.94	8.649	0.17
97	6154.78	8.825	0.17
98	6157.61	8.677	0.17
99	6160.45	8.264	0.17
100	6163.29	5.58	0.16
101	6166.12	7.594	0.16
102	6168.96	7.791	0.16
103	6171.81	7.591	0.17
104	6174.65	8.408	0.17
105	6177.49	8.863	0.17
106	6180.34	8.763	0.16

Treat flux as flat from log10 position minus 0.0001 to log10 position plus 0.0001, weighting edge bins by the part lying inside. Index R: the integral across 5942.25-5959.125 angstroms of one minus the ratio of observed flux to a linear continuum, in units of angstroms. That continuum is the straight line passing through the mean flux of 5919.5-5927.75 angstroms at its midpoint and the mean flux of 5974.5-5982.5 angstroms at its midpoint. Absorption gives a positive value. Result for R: -0.65 angstroms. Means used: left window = 7.9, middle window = 8.39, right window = 8.25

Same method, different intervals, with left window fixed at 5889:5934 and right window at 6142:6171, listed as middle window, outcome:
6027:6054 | -3.99 angstroms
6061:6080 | -2.79 angstroms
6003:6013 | -1.32 angstroms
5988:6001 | -2.24 angstroms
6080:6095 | -1.59 angstroms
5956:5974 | -3.10 angstroms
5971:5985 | -1.98 angstroms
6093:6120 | -2.19 angstroms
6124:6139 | -0.78 angstroms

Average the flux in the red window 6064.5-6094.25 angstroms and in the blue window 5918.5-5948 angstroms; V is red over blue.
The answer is 1.07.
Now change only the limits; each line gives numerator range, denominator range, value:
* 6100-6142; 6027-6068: 0.96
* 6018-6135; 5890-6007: 1.09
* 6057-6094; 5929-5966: 1.06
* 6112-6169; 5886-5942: 1.16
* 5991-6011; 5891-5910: 1.41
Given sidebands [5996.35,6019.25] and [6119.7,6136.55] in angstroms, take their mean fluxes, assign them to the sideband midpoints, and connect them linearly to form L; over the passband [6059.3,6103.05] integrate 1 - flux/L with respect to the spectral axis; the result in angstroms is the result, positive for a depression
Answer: -2.1 angstroms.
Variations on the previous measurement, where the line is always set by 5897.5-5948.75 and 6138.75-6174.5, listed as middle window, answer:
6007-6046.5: -2.8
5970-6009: -2.5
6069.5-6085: -1.5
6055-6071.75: -1.6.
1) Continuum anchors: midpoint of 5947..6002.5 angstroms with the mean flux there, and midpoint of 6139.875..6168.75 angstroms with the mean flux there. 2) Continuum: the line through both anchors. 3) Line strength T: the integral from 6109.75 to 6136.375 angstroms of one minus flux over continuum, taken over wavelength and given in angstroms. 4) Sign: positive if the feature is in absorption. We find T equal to -0.6 angstroms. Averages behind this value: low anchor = 8.53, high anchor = 8.27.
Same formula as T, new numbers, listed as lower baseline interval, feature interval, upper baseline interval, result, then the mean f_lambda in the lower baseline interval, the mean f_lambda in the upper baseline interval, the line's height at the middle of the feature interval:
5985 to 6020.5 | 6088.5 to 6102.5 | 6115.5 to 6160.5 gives -0.2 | 8.58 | 8.56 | 8.56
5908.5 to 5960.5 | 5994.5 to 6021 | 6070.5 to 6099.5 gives -0.1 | 8.25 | 8.83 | 8.53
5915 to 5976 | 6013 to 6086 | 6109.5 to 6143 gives -2.9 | 8.34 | 8.51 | 8.44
